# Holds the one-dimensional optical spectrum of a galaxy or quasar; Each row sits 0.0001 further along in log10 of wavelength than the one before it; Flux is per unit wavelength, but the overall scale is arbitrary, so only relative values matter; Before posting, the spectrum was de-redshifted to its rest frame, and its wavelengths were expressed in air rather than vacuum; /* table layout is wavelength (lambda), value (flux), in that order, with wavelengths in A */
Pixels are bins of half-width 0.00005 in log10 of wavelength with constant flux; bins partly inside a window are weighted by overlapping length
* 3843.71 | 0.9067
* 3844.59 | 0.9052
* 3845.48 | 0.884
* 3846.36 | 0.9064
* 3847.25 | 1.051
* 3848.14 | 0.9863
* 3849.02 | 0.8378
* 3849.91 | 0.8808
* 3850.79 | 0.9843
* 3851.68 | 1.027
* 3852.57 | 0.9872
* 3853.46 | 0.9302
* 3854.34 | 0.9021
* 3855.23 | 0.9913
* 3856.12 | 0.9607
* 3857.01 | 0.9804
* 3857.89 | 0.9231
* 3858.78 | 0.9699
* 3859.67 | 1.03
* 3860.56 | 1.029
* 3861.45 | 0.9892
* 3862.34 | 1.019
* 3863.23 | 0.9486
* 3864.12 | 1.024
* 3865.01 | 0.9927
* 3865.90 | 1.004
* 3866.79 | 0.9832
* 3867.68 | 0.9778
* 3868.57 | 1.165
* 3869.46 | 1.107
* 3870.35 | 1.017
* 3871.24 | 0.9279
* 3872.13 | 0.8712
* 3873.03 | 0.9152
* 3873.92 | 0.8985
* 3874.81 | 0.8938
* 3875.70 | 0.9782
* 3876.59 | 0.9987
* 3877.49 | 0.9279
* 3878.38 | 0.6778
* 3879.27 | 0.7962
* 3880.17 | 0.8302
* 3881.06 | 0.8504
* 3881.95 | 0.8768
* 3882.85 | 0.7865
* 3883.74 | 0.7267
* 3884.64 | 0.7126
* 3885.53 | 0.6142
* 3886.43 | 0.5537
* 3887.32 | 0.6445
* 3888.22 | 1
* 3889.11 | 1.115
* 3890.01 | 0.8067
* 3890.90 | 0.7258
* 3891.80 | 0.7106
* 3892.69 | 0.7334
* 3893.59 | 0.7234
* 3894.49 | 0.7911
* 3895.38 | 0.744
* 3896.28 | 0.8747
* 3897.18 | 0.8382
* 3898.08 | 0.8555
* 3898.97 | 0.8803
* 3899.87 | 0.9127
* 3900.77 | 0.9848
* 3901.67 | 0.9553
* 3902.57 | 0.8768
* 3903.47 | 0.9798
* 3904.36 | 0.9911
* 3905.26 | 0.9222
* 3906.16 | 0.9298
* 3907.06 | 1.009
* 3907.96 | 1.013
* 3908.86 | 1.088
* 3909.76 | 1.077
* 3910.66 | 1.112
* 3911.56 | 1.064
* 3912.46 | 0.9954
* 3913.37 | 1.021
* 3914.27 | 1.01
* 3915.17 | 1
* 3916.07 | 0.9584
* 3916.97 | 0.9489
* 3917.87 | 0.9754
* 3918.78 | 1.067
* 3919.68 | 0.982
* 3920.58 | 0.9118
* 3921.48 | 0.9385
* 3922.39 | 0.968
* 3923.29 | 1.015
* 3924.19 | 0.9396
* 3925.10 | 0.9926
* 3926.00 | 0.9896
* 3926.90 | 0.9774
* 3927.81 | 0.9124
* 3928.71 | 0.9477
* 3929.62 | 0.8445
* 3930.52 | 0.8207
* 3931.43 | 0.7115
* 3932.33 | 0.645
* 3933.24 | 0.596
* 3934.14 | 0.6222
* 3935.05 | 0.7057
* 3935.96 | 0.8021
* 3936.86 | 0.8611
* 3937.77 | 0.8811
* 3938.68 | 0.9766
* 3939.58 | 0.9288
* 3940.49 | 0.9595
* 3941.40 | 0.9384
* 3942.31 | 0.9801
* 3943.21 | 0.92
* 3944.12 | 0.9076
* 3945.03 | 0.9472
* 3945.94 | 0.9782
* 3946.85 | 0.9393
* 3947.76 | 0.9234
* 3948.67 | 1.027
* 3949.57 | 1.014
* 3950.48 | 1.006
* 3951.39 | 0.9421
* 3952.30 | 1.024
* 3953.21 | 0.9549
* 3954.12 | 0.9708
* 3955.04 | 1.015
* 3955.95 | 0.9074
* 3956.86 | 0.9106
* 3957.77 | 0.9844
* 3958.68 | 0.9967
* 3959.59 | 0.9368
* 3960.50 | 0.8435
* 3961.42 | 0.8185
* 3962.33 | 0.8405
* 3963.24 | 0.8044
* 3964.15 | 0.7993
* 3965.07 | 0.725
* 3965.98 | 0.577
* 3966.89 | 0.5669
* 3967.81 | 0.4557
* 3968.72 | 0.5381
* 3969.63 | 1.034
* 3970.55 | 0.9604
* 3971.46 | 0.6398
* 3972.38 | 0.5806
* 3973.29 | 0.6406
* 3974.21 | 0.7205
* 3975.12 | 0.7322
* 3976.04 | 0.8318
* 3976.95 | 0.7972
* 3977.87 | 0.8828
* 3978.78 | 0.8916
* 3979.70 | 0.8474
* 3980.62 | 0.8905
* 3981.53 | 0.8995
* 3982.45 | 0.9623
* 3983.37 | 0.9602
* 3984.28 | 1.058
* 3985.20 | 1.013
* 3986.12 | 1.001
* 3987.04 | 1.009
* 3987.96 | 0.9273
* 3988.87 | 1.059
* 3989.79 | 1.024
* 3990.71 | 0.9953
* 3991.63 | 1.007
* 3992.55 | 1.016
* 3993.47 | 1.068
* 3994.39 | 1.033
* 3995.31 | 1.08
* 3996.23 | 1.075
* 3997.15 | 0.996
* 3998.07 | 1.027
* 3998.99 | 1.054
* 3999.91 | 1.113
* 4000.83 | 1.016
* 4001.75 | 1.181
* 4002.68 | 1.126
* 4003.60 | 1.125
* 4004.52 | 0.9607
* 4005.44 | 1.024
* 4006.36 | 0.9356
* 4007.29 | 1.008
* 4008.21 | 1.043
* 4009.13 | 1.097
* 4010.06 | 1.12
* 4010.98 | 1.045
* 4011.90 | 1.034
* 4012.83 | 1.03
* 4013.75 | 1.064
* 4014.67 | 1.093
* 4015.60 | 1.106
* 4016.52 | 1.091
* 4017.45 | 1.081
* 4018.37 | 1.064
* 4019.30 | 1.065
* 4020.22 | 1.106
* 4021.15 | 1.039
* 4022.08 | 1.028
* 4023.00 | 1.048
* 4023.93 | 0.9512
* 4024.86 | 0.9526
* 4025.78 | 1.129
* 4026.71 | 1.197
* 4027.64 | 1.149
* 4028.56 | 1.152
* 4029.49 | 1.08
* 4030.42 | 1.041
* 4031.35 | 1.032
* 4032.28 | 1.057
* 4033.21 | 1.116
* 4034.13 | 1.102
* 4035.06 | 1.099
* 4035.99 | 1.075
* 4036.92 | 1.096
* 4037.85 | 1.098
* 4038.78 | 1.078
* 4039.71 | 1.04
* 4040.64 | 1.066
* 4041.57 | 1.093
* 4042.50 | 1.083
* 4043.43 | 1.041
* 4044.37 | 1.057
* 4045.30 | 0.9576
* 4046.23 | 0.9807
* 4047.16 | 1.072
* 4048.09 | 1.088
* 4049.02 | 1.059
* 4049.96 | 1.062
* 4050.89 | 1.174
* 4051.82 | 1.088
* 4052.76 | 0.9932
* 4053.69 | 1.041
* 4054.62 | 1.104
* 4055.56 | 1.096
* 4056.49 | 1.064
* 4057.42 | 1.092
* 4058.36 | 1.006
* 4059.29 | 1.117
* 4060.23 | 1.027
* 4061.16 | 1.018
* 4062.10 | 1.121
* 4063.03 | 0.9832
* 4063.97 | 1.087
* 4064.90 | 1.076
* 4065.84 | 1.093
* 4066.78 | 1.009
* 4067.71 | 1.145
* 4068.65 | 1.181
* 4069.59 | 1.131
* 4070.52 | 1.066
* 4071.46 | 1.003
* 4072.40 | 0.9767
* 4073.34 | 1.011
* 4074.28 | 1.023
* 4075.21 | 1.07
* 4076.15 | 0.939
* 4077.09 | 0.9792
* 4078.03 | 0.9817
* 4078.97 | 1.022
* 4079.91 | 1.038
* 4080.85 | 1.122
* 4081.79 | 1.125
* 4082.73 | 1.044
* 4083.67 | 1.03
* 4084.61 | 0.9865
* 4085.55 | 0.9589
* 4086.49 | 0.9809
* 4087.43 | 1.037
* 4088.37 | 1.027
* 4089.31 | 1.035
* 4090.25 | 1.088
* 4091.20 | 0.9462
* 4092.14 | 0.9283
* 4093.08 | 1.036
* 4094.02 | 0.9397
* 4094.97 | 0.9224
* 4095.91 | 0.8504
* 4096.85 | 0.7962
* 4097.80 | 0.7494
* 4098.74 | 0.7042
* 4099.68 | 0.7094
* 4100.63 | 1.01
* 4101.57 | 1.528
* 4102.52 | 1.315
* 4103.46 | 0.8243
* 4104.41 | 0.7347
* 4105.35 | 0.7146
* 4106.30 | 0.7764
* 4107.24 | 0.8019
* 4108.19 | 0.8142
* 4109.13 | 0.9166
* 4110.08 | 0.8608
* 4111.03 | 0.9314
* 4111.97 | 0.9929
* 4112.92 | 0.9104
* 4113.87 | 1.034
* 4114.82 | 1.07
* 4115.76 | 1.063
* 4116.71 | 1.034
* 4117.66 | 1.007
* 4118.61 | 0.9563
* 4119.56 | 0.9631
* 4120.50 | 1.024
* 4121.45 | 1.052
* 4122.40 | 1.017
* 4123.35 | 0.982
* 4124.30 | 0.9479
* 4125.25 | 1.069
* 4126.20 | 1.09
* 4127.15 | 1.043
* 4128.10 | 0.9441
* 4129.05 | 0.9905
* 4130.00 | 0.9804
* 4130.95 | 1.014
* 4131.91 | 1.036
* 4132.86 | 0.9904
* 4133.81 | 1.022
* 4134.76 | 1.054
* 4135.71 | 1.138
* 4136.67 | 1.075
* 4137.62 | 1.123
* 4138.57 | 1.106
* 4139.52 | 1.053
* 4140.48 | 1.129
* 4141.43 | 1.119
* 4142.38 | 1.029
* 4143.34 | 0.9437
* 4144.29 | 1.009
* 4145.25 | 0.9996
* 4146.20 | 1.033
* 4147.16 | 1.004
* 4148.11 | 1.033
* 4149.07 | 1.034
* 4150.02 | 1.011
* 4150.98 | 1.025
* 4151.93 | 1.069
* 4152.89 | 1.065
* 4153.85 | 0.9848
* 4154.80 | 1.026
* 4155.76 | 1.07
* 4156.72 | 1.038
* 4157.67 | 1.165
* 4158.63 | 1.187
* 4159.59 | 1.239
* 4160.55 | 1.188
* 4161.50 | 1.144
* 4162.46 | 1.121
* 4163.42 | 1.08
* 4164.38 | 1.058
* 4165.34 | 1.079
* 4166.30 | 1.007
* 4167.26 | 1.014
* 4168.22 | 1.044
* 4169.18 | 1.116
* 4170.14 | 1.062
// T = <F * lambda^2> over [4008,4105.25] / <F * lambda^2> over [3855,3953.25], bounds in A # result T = 1.23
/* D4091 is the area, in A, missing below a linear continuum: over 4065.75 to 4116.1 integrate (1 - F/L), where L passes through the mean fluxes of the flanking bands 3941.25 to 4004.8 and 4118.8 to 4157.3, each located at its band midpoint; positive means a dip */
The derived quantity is 1.0 A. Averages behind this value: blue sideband 0.92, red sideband 1.03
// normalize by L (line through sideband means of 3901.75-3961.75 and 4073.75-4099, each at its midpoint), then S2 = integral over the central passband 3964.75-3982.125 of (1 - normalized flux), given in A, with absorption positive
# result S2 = 3.6 A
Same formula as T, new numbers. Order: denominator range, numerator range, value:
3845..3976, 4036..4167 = 1.26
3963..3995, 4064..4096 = 1.26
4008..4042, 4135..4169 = 1.06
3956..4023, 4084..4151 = 1.11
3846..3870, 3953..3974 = 0.86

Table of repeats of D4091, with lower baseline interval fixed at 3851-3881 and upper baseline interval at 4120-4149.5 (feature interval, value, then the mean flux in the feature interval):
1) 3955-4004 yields 4.2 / 0.907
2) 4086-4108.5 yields 2.1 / 0.929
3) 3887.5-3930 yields 1.5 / 0.937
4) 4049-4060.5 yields -0.7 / 1.07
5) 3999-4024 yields -1.5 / 1.06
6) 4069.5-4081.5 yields -0.1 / 1.03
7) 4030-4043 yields -0.9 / 1.08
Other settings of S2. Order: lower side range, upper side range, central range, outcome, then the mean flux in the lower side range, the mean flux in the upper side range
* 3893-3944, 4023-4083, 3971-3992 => 2.1 A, 0.917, 1.06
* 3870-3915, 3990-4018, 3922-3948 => 1.8 A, 0.885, 1.05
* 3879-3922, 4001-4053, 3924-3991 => 6.8 A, 0.895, 1.07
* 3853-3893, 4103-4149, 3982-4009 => -2.5 A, 0.901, 0.989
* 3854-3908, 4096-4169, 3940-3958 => -0.6 A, 0.898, 1.01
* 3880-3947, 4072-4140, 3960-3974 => 3.0 A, 0.891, 0.987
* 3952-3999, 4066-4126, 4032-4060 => -3.7 A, 0.89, 0.984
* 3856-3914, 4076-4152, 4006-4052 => -5.0 A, 0.913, 0.993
